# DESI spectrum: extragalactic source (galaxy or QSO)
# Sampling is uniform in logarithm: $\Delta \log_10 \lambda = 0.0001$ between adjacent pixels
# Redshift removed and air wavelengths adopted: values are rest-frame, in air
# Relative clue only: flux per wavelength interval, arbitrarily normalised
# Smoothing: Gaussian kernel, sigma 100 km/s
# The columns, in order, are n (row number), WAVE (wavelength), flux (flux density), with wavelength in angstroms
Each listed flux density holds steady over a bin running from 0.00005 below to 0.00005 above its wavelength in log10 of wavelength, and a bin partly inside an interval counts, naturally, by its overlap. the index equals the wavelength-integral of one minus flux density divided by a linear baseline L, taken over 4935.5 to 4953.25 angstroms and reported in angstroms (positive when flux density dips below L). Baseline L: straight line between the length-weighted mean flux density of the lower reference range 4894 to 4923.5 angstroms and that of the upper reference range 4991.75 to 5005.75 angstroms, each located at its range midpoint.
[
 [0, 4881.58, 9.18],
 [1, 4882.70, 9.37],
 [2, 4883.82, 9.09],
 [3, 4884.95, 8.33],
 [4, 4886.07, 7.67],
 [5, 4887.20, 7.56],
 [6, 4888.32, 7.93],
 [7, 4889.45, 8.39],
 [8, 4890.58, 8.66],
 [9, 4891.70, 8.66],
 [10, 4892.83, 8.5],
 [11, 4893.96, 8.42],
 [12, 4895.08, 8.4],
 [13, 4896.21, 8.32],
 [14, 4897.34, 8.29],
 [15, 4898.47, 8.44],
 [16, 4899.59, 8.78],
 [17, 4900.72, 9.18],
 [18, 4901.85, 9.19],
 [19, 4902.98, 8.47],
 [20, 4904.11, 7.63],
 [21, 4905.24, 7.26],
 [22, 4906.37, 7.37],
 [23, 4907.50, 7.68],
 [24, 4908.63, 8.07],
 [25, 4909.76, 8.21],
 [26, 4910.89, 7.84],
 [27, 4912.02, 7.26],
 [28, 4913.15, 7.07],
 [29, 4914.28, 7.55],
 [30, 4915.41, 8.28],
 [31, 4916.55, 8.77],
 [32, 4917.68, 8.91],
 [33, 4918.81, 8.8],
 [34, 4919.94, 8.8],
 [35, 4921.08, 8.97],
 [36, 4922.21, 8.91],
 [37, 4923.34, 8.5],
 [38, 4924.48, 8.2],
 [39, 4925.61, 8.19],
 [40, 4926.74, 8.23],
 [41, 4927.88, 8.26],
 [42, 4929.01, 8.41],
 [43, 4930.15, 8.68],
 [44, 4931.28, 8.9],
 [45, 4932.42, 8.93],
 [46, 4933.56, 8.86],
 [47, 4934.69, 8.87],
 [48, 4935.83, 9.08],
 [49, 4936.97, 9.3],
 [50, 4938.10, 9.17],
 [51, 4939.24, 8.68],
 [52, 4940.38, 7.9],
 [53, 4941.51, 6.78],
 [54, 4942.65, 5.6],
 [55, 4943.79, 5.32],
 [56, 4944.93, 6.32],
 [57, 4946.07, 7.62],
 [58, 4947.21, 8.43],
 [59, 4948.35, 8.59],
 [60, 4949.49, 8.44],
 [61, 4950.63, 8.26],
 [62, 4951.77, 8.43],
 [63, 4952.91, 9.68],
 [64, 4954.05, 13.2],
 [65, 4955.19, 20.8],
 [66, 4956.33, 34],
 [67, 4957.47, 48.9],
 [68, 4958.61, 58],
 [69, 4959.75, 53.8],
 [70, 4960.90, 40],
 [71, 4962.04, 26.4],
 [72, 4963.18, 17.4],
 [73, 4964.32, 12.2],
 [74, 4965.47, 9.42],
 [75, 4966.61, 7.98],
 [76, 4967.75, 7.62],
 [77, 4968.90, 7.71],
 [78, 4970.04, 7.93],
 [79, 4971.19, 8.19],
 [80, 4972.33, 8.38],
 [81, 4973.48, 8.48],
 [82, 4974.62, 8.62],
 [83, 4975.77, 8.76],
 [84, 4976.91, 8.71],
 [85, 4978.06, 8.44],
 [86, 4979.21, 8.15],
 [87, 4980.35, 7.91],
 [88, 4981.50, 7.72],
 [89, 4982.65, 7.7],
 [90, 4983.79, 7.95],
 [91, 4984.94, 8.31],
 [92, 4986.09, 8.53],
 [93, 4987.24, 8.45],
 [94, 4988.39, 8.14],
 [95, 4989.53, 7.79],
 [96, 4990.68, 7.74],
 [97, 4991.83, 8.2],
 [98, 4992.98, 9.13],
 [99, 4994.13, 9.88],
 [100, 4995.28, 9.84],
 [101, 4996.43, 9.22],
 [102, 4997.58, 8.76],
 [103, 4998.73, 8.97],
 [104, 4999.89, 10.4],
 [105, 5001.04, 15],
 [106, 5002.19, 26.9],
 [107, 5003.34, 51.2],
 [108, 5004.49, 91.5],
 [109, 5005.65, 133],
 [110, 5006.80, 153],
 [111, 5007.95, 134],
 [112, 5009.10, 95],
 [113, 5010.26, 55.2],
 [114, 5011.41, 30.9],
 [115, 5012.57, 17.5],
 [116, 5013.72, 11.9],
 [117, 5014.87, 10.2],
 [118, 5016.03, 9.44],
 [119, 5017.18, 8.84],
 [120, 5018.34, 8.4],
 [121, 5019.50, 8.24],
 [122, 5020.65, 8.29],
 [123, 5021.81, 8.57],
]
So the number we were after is 8.8 angstroms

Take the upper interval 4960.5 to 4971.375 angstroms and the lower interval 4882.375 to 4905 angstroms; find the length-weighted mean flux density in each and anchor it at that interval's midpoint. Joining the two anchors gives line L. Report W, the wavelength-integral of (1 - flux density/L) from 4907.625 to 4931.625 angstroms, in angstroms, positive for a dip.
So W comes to 5.1 angstroms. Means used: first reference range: 8.44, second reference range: 14.3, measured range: 8.31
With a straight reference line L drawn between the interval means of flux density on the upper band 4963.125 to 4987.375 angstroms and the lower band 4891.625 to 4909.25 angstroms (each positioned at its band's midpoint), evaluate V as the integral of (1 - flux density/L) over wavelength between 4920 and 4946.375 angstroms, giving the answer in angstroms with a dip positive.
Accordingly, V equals 0.8 angstroms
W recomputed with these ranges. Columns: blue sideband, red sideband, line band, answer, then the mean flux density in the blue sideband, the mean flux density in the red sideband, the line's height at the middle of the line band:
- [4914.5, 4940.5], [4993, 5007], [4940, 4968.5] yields 4.5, 8.68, 39.7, 20.1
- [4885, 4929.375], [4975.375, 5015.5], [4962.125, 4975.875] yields 7.6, 8.26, 29.1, 22.8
